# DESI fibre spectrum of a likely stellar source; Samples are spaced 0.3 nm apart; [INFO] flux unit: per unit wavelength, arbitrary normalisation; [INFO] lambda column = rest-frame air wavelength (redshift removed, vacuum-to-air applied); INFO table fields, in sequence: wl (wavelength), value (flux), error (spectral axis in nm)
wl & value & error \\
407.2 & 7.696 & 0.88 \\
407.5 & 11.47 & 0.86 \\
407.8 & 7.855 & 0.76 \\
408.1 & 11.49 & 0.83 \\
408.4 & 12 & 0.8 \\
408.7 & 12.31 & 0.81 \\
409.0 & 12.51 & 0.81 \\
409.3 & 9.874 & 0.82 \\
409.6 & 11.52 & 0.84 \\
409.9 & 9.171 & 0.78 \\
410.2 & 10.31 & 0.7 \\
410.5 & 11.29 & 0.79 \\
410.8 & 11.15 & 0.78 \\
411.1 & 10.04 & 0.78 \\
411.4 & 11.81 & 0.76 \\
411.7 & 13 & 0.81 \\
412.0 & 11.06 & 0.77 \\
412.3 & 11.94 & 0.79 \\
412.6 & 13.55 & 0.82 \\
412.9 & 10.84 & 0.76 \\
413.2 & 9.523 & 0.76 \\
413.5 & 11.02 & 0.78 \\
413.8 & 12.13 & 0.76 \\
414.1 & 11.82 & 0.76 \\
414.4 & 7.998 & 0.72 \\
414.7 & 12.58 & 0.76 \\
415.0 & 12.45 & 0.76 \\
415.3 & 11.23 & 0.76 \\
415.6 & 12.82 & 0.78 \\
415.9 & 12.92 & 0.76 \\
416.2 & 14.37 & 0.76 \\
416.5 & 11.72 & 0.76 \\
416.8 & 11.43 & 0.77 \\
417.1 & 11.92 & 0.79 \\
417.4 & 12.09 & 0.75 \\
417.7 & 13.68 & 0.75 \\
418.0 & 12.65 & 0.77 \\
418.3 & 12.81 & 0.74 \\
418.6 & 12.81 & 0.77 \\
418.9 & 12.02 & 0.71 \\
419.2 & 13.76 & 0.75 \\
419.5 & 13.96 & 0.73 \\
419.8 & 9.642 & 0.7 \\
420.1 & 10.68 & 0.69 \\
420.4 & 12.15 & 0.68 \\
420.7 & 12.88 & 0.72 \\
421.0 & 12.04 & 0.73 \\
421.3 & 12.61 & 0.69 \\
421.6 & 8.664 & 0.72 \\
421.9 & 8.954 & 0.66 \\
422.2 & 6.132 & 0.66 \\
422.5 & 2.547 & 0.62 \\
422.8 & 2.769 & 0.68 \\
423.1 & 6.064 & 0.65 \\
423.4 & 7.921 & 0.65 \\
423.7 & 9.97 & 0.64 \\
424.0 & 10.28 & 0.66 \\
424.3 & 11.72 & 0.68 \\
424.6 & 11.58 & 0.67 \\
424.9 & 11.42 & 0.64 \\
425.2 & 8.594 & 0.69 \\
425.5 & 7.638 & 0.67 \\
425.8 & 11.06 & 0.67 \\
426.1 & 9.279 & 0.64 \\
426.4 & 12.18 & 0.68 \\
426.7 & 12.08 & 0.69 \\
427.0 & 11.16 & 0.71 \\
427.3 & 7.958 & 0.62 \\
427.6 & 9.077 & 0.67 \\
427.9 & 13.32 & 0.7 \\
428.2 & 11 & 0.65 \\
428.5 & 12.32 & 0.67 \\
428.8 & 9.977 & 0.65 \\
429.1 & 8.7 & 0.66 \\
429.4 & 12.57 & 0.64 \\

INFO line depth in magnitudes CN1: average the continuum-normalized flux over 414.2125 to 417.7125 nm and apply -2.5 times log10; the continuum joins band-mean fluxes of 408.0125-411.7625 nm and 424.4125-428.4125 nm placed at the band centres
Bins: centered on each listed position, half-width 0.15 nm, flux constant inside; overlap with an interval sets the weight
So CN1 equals -0.10 mag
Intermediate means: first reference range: 11.2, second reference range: 10.5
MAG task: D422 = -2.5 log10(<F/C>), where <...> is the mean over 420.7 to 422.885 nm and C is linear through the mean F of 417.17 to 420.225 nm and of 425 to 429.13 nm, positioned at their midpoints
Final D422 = 0.391 mag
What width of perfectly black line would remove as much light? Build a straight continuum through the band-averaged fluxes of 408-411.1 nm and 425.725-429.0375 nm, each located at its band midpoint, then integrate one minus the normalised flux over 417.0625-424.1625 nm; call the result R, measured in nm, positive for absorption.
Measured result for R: 0.37 nm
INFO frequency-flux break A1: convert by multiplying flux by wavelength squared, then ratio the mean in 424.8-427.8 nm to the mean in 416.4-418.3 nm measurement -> 0.9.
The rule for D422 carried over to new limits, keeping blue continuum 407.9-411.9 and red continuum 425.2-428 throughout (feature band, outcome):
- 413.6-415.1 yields -0.037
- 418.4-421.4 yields -0.153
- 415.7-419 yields -0.167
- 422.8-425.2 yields 0.119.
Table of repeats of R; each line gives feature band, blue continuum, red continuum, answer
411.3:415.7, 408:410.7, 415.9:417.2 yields 0.12 nm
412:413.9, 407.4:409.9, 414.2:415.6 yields -0.04 nm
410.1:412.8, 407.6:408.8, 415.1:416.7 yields 0.00 nm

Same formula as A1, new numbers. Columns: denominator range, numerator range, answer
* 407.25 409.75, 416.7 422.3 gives 1.12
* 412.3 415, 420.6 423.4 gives 0.73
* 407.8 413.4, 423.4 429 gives 1.01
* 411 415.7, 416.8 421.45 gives 1.10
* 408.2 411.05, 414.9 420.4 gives 1.16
